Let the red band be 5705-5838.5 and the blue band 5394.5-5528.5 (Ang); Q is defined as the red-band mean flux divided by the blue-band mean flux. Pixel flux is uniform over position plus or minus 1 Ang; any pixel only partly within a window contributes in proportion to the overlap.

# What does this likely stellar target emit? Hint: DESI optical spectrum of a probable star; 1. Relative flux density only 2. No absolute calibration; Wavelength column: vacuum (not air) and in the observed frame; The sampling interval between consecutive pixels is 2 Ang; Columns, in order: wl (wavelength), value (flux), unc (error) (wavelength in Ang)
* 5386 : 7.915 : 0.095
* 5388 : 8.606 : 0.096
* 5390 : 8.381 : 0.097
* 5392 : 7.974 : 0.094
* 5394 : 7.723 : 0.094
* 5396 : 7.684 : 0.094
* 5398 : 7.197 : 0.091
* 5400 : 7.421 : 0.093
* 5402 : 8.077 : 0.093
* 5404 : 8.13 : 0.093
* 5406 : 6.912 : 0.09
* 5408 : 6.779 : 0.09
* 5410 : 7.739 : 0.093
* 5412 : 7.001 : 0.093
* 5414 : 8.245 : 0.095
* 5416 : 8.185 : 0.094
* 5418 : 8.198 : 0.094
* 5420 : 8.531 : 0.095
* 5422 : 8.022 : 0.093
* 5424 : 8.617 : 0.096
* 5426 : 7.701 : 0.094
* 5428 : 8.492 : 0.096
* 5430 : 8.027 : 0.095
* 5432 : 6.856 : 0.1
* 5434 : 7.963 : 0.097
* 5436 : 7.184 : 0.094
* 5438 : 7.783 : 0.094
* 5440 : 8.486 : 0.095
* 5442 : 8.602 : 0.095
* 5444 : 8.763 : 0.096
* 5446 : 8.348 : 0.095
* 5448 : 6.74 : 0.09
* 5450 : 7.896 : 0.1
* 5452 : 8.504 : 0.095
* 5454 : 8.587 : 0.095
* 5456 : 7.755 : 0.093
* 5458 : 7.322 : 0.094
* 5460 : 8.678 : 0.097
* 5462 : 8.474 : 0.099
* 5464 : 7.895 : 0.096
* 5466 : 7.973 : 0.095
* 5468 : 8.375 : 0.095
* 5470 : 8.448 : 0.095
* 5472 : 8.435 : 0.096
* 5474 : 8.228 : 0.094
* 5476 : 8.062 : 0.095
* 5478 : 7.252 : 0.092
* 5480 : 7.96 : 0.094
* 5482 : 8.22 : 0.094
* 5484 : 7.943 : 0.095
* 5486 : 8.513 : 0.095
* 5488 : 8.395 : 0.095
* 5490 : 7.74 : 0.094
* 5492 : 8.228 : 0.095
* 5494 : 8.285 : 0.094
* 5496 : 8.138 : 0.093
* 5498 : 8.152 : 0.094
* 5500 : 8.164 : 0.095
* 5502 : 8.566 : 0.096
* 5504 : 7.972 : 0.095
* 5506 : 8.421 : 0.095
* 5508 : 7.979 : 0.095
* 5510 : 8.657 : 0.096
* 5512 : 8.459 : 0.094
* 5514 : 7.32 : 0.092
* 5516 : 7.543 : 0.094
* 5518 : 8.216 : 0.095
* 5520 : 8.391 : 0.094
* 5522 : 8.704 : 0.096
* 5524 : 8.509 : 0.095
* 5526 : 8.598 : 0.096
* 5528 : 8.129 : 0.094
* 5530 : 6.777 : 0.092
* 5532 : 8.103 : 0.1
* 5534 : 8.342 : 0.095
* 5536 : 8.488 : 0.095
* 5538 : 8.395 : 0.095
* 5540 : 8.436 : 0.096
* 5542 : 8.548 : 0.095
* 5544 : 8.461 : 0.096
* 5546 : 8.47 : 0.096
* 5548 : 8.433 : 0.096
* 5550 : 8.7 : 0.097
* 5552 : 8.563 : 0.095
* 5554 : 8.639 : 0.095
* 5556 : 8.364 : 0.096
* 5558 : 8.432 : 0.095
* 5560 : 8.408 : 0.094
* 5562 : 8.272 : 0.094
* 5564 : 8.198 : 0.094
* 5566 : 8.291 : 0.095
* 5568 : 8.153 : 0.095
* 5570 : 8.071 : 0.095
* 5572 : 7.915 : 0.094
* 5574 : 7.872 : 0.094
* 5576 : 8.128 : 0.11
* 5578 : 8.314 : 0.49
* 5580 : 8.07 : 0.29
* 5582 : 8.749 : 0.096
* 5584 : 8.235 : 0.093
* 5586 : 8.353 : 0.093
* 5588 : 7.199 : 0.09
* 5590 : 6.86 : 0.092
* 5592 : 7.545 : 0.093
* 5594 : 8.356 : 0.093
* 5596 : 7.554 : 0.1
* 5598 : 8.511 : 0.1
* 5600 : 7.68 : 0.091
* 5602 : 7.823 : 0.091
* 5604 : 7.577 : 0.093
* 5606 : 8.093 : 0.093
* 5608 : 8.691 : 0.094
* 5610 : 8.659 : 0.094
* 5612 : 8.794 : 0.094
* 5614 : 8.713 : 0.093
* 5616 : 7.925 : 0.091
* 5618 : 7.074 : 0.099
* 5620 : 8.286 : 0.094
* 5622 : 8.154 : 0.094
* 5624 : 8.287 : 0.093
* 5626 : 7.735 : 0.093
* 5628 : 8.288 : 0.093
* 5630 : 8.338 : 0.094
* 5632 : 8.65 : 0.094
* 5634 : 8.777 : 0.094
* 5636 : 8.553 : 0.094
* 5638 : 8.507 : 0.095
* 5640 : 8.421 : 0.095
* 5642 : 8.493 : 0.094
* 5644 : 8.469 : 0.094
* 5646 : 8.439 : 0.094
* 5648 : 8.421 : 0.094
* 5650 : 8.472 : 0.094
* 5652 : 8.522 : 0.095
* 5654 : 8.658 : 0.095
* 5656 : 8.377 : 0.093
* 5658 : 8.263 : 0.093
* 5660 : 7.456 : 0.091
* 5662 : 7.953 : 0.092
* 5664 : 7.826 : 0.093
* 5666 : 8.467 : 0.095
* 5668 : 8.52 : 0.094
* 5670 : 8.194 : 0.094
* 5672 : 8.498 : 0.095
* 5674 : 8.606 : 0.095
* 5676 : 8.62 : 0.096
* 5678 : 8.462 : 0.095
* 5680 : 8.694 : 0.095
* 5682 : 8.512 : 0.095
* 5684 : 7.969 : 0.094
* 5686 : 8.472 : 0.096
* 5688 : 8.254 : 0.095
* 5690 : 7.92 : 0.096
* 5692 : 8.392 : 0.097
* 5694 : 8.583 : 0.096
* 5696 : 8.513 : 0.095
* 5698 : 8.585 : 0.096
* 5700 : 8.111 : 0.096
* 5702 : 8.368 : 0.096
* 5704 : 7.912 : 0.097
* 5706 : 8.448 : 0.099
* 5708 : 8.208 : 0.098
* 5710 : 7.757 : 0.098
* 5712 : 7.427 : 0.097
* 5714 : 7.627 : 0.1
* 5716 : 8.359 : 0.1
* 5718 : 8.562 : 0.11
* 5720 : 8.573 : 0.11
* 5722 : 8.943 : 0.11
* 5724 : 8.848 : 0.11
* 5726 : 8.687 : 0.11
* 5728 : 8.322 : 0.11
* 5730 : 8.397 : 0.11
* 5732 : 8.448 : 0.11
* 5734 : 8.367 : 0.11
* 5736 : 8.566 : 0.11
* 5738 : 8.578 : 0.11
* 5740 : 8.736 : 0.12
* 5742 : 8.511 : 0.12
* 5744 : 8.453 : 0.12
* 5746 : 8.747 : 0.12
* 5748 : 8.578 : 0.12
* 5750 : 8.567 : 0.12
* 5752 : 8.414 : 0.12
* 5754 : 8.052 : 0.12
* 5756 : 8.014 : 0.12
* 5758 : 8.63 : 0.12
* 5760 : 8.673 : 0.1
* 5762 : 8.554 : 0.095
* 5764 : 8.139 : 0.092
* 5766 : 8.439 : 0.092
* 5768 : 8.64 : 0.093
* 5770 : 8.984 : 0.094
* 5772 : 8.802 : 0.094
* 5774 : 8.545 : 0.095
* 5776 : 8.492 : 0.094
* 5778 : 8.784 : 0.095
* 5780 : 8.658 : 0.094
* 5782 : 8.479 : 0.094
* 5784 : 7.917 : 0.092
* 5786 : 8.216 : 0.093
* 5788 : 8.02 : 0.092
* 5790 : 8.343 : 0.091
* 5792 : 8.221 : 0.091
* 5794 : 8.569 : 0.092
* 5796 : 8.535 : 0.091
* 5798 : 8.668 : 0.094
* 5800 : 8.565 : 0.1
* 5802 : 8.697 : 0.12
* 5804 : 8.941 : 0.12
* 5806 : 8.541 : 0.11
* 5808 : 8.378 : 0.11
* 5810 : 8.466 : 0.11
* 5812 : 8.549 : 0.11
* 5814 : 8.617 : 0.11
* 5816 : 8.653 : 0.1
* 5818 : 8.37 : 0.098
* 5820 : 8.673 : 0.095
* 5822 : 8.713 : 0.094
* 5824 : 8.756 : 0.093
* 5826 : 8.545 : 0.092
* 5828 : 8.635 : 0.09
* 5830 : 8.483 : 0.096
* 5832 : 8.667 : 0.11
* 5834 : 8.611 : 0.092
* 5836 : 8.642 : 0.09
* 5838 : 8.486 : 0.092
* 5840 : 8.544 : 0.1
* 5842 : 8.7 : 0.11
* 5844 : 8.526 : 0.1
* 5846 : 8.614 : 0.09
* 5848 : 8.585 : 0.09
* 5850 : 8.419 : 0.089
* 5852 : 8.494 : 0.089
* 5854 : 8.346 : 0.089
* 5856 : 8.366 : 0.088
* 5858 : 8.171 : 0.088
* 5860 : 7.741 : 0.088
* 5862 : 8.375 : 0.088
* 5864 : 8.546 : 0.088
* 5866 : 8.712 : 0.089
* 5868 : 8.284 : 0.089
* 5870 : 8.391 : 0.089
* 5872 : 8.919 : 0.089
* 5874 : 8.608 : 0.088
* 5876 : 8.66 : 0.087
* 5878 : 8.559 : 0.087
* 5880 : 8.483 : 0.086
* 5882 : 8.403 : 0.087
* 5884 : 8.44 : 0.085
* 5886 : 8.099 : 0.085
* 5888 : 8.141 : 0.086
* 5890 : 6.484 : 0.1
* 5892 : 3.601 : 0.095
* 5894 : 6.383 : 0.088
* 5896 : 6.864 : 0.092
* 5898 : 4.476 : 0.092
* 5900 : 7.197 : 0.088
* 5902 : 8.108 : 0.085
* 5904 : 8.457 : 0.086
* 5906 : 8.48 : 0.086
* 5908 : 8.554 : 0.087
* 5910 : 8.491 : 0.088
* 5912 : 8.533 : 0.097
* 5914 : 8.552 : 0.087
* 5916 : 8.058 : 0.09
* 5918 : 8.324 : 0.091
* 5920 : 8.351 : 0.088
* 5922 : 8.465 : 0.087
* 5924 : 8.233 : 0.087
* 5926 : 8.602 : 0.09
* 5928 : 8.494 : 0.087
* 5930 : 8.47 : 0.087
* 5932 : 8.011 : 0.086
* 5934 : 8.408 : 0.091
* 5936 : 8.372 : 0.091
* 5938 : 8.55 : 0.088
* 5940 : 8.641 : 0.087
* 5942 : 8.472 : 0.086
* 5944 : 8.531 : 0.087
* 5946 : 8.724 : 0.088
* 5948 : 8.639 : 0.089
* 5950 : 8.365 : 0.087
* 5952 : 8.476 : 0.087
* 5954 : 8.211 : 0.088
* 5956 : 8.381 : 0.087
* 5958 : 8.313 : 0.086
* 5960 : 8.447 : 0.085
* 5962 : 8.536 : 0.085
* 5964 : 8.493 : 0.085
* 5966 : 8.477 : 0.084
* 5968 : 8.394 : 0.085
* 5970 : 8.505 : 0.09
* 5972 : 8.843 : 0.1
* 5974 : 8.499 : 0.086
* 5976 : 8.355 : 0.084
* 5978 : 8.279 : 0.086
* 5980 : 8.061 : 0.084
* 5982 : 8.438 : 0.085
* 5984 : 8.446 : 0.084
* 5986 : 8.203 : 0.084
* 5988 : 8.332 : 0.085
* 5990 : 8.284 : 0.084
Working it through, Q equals 1.06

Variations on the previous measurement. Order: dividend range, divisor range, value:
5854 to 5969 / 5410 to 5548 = 1.00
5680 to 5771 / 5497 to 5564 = 1.01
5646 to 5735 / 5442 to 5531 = 1.02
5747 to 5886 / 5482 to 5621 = 1.04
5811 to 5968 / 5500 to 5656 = 1.00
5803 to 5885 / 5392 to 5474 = 1.07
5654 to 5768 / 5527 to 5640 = 1.02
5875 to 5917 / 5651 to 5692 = 0.92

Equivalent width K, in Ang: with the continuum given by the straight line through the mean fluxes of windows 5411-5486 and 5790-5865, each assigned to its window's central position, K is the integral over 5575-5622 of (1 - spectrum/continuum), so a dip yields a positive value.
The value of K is 1.1 Ang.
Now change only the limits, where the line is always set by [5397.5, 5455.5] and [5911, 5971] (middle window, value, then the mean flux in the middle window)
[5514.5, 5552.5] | -1.3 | 8.29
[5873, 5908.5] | 3.6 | 7.54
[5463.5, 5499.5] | -0.8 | 8.13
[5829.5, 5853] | -0.7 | 8.57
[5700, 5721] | 0.2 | 8.12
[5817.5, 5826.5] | -0.3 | 8.63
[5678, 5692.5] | -0.3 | 8.32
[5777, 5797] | -0.2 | 8.37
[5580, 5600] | 0.4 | 7.92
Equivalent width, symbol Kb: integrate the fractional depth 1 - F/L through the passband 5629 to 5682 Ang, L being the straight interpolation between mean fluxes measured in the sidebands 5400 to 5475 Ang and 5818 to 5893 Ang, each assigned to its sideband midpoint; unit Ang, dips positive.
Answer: -1.7 Ang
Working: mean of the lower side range 7.99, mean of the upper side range 8.31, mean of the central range 8.41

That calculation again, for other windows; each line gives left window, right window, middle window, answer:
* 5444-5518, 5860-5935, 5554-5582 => -0.5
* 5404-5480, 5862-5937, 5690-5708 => -0.8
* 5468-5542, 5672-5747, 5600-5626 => 0.5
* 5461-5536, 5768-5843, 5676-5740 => 0.5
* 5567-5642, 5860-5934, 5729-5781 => -3.0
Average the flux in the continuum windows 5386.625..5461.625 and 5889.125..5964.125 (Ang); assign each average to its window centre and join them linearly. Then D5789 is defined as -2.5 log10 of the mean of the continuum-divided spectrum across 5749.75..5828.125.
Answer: -0.07 mag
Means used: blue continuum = 7.93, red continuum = 8.02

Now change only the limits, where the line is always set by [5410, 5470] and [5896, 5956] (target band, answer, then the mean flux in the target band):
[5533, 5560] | -0.05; 8.48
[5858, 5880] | -0.03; 8.47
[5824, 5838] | -0.05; 8.6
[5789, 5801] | -0.04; 8.48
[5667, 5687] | -0.04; 8.45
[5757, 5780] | -0.06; 8.61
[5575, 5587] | -0.03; 8.31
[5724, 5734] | -0.04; 8.49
